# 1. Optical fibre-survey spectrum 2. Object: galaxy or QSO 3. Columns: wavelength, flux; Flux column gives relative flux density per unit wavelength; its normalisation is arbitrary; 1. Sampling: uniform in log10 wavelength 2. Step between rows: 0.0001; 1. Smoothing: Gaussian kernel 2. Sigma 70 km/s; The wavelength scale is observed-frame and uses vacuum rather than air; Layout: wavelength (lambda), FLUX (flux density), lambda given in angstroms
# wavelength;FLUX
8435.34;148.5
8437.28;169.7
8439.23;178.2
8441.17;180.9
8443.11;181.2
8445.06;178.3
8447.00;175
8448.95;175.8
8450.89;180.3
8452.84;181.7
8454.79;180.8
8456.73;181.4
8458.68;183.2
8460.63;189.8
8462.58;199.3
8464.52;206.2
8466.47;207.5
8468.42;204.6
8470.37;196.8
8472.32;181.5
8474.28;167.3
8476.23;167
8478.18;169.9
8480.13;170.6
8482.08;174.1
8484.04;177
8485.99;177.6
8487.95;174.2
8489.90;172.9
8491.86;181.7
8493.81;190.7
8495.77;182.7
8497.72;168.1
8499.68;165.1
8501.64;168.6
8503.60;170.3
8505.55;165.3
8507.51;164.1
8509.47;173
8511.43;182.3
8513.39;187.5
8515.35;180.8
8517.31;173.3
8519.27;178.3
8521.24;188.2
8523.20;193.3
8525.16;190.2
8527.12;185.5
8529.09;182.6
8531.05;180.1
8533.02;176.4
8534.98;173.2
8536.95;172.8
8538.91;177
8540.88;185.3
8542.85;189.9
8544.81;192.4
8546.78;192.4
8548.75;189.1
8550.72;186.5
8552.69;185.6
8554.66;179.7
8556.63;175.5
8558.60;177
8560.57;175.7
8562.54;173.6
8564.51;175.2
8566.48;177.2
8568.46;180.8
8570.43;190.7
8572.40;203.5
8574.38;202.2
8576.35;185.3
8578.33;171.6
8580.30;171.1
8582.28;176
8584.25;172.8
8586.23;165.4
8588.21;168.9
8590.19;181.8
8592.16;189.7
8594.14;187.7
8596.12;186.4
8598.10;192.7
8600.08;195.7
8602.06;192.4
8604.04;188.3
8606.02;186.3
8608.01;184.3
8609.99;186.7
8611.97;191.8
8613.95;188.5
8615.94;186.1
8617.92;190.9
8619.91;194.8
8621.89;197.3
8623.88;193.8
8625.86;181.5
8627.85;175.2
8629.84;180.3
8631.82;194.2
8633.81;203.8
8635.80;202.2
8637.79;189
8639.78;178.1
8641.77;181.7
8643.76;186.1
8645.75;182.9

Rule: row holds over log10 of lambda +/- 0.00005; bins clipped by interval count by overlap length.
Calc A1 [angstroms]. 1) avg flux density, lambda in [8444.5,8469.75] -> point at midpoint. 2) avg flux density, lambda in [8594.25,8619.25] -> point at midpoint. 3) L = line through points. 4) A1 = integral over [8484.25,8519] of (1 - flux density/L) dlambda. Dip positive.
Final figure 2.45 angstroms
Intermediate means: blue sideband 188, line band 175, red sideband 189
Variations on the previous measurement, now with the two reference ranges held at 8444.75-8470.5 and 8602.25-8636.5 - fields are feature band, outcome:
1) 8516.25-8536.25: 0.8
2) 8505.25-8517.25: 0.8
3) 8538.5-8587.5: 1.9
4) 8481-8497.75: 1.0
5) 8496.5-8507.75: 1.3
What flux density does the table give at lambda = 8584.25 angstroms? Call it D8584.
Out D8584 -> 172.8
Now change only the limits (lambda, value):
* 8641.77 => 181.7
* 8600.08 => 195.7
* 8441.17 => 180.9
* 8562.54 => 173.6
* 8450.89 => 180.3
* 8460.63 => 189.8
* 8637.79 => 189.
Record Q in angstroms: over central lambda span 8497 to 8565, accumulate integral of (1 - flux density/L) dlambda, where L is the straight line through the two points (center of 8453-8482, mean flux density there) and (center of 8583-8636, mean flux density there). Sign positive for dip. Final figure 2.55 angstroms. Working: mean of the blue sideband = 186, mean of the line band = 179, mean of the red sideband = 187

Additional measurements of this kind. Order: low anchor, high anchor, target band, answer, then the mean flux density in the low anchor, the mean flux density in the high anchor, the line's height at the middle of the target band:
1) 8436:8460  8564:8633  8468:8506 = 0.9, 179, 185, 180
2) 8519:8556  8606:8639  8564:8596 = 0.9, 184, 190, 187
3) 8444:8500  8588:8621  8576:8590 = 1.1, 182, 188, 187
